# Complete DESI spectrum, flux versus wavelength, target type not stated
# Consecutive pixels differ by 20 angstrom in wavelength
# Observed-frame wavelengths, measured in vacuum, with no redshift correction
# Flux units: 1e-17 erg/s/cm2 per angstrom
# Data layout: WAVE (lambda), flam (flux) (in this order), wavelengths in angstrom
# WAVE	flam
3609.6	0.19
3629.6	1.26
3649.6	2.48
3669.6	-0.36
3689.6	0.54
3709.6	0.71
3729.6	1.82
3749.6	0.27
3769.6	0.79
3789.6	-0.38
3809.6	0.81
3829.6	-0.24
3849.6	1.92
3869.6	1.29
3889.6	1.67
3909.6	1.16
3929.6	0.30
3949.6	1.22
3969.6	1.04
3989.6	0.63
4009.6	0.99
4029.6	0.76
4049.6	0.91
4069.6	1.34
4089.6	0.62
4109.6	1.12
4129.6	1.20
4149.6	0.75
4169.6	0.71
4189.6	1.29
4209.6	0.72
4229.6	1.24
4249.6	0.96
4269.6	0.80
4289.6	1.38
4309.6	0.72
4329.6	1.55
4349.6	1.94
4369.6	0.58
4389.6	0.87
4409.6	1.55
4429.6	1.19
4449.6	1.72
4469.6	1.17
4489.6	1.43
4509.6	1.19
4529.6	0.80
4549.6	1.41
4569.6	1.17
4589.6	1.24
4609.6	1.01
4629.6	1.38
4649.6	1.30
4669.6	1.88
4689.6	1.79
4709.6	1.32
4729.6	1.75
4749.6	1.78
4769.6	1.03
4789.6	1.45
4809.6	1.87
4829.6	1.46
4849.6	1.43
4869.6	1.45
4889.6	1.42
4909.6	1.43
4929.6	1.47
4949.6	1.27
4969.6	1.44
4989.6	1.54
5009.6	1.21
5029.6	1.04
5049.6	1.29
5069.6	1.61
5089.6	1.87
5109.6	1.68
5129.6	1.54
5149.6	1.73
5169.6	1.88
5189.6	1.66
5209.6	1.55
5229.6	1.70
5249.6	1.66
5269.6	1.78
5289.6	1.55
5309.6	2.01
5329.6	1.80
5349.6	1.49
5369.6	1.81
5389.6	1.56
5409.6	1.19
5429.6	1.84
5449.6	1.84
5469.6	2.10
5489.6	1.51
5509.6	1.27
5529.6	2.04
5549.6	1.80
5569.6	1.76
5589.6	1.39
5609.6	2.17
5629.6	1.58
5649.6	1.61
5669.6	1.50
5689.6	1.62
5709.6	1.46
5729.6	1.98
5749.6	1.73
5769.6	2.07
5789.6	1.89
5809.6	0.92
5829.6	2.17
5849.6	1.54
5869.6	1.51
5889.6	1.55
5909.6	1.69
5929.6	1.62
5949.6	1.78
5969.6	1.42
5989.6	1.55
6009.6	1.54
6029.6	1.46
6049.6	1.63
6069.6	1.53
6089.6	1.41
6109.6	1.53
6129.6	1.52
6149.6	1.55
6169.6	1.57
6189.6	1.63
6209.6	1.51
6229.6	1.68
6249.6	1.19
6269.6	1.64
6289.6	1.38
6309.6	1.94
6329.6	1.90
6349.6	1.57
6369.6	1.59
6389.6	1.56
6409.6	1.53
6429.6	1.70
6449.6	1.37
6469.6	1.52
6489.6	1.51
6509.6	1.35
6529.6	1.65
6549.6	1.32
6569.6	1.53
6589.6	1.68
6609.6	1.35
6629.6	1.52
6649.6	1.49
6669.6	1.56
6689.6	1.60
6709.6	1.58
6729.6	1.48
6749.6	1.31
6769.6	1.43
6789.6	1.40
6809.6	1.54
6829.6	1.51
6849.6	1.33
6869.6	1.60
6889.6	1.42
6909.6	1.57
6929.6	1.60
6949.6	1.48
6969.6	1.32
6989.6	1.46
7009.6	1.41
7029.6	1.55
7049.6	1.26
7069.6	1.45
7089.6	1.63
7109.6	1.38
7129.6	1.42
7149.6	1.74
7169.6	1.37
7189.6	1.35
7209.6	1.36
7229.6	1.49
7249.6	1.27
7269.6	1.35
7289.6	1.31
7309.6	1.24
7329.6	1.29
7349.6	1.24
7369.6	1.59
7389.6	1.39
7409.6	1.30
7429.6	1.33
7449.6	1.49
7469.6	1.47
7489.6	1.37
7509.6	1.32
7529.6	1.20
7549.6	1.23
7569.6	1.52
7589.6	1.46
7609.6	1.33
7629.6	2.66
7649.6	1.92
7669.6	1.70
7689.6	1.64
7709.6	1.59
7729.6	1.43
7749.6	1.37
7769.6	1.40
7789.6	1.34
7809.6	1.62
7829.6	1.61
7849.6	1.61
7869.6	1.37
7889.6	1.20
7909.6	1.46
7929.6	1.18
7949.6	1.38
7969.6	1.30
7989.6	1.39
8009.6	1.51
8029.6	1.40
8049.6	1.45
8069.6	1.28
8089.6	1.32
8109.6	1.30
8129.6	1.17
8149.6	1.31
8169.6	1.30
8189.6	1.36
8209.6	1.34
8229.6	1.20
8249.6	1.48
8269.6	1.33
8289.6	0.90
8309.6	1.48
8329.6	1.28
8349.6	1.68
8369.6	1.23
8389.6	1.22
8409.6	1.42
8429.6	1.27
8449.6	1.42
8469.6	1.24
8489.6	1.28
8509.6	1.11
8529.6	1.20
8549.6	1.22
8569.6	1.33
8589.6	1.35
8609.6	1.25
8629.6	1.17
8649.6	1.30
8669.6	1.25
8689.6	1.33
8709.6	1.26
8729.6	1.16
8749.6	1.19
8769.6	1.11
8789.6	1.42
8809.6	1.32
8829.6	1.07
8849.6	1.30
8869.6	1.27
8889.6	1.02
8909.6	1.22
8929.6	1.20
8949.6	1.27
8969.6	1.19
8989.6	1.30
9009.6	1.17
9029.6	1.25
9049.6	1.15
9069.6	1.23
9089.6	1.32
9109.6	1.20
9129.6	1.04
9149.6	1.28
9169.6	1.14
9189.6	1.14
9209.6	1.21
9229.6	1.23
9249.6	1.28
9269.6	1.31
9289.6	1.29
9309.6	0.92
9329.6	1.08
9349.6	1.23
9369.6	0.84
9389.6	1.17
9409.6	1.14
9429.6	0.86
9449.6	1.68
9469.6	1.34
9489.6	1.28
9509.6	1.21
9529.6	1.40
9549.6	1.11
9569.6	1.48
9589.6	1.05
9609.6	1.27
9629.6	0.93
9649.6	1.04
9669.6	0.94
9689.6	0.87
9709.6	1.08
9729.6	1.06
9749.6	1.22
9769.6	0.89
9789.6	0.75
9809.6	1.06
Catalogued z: 0.164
